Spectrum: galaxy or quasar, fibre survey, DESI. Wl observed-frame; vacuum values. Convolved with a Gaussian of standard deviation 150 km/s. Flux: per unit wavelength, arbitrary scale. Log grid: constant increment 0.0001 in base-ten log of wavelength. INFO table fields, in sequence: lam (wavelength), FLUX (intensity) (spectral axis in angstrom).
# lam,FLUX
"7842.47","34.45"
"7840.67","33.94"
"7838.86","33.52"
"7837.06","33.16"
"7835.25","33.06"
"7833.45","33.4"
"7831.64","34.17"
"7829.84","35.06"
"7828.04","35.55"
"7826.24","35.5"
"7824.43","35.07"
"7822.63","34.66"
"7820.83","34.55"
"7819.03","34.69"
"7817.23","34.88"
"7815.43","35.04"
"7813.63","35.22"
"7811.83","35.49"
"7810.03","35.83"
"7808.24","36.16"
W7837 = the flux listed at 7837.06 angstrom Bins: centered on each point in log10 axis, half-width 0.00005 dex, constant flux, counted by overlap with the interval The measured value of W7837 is 33.16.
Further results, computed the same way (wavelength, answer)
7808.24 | 36.16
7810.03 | 35.83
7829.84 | 35.06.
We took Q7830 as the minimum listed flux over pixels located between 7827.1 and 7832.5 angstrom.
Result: 34.17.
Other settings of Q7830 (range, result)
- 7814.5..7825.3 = 34.55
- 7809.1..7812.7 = 35.49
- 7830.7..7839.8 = 33.06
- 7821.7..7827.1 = 34.66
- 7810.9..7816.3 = 35.04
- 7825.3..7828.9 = 35.5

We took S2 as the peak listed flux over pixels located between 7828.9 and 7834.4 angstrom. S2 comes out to 35.06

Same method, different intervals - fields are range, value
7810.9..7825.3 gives 35.49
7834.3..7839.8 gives 33.52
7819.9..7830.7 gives 35.55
